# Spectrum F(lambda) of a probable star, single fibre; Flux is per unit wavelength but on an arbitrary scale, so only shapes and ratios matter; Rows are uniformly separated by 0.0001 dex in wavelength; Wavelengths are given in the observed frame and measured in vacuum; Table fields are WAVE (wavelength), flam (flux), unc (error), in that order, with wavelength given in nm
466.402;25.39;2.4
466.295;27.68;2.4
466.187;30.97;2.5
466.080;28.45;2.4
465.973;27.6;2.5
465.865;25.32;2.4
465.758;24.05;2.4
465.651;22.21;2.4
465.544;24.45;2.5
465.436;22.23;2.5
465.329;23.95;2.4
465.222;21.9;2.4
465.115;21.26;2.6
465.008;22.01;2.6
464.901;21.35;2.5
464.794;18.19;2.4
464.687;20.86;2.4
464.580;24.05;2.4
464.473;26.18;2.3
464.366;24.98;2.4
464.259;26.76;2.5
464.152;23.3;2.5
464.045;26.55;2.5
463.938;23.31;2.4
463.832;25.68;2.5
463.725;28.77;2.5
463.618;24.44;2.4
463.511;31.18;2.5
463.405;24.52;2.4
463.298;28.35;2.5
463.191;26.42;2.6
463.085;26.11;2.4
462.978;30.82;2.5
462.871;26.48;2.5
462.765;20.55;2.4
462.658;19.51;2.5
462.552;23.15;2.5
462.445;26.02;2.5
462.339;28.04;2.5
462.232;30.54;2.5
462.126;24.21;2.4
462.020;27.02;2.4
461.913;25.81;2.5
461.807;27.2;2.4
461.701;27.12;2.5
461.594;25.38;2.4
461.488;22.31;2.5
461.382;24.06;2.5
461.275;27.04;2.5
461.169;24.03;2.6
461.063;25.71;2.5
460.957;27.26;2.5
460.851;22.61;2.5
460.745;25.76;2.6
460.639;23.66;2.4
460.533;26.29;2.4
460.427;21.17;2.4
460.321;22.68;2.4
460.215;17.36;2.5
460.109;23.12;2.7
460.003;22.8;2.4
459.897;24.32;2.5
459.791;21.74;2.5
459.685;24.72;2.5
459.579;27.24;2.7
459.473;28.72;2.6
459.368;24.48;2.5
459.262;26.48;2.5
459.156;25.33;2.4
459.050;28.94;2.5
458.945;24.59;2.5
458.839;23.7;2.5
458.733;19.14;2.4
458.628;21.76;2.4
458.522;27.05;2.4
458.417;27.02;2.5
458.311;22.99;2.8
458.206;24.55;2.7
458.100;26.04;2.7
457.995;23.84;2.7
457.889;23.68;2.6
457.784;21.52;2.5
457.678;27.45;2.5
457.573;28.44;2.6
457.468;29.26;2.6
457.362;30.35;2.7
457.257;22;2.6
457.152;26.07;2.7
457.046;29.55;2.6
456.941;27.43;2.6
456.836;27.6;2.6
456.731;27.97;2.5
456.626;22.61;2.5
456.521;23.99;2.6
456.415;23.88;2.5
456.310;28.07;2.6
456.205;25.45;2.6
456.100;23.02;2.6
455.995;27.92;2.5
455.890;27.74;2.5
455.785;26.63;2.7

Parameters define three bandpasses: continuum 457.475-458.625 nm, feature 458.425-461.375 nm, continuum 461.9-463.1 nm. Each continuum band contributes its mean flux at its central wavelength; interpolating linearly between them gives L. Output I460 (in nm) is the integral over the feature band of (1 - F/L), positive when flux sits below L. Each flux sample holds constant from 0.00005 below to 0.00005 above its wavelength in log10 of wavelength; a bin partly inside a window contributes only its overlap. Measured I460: 0.12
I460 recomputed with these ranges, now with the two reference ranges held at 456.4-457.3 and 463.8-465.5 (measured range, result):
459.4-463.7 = -0.16 nm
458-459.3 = 0.02 nm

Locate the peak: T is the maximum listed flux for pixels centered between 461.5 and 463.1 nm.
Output 30.82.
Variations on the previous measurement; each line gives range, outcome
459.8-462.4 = 30.54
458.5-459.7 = 28.94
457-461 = 30.35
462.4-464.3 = 31.18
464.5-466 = 27.6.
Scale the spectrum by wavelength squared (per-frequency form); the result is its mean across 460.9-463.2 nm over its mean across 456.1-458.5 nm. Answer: 1.01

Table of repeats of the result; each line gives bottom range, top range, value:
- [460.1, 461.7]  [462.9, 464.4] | 1.12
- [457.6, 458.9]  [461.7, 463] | 1.08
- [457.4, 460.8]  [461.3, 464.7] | 1.06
